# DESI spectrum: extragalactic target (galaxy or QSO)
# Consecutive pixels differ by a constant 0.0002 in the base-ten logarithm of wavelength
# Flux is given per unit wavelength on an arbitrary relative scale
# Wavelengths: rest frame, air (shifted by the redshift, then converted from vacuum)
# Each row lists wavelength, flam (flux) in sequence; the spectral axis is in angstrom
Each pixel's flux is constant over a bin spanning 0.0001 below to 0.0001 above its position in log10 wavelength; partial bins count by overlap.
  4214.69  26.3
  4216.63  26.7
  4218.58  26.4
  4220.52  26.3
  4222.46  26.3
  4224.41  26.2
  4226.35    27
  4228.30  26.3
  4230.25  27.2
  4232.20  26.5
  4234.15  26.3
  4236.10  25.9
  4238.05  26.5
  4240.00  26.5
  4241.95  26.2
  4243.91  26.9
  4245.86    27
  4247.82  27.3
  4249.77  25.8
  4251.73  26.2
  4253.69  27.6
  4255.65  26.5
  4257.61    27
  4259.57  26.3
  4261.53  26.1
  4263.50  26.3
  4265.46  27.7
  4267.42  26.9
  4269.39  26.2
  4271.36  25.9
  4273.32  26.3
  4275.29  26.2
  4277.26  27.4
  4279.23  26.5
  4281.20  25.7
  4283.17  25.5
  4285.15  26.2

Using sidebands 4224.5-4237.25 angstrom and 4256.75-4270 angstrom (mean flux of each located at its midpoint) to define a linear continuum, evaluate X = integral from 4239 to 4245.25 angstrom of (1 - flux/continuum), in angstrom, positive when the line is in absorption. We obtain 0.0 angstrom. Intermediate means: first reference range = 26.5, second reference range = 26.7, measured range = 26.6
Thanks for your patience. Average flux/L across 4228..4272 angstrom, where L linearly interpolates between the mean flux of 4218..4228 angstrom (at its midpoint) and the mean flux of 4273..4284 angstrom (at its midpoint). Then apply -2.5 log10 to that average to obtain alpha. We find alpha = -0.009 mag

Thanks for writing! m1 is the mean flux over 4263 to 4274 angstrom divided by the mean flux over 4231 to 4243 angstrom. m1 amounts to 1.01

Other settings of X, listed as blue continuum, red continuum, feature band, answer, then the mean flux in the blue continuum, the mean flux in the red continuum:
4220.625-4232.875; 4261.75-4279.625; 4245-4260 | -0.1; 26.6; 26.6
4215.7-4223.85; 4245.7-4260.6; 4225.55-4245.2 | 0.0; 26.4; 26.7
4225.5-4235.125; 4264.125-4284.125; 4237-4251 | 0.0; 26.6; 26.4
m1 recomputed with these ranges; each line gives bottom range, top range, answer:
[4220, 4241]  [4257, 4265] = 1.00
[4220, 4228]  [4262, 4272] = 1.00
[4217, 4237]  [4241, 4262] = 1.01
